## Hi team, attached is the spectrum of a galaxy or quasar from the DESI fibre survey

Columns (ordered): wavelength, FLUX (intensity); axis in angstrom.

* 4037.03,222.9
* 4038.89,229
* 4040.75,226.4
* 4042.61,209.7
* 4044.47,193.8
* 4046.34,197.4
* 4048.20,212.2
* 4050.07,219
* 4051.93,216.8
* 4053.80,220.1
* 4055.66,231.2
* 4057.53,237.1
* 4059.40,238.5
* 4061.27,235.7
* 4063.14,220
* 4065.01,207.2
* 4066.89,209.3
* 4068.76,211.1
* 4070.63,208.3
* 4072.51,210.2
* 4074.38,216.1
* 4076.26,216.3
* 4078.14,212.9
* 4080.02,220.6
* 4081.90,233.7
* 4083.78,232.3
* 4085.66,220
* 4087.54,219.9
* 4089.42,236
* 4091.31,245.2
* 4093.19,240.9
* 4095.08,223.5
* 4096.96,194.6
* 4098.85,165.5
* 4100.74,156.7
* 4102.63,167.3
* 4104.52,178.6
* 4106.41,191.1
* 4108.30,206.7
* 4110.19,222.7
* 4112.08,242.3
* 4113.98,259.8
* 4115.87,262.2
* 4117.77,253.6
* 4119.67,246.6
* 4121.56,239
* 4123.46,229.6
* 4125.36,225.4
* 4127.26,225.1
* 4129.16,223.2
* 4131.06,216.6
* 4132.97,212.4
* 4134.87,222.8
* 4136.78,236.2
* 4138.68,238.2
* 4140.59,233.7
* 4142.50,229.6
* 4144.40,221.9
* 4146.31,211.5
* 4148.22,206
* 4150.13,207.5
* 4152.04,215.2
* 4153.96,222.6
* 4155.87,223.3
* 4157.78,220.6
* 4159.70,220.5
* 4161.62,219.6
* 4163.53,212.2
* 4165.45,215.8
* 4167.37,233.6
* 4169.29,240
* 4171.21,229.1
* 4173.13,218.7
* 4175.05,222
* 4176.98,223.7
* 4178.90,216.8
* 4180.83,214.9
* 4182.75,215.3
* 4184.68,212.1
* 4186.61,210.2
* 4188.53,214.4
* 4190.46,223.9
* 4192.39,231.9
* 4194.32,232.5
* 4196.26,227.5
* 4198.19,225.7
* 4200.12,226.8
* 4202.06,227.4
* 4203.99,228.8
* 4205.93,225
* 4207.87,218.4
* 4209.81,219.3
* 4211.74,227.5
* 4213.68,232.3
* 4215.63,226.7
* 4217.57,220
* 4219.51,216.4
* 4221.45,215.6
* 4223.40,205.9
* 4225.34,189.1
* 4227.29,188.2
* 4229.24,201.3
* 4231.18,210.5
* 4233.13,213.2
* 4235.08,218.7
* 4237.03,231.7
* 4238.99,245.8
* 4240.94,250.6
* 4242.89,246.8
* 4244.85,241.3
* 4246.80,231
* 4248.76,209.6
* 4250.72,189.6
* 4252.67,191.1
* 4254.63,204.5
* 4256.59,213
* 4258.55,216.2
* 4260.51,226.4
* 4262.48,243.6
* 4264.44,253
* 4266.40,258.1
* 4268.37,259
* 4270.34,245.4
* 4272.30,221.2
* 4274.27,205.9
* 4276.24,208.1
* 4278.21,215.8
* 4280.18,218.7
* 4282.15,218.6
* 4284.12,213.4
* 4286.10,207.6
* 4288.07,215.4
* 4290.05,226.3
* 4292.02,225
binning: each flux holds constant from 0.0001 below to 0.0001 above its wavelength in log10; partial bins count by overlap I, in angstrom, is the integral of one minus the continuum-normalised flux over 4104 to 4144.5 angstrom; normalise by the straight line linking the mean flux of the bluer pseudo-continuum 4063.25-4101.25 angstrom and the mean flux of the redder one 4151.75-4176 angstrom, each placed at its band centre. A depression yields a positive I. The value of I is -1.8 angstrom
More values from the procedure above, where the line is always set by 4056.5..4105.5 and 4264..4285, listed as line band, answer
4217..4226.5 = 0.67 angstrom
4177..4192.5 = 0.32 angstrom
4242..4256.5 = 0.67 angstrom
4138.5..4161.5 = -0.14 angstrom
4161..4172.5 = -0.25 angstrom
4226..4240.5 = 0.57 angstrom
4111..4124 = -1.89 angstrom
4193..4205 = -0.30 angstrom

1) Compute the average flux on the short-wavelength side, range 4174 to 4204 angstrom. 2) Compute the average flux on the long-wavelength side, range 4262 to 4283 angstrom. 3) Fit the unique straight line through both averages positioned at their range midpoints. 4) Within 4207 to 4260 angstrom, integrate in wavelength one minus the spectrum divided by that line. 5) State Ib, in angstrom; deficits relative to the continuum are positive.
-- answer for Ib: 2.2 angstrom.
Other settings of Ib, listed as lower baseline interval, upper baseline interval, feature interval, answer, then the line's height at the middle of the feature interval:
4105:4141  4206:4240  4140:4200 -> 0.7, 224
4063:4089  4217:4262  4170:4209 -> -1.0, 217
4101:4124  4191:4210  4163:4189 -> 0.6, 225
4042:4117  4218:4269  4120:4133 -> -0.5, 218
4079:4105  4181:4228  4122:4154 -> -1.3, 214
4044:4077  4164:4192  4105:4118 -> -0.7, 219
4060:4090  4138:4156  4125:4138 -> -0.2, 220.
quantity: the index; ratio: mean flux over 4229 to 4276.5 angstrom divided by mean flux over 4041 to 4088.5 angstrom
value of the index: 1.04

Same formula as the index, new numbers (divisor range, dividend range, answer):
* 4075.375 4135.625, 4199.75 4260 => 0.99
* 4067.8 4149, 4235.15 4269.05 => 1.04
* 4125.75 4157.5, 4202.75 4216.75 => 1.02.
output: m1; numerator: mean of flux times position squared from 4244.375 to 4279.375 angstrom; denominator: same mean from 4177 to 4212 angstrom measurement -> 1.04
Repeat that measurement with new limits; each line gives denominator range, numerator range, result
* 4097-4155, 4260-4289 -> 1.12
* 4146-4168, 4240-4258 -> 1.06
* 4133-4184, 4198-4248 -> 1.03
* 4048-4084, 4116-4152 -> 1.07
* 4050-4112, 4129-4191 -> 1.07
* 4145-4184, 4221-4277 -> 1.05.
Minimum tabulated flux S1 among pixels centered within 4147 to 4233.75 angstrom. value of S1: 188.2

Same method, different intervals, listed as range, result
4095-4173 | 156.7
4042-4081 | 193.8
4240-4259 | 189.6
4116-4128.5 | 225.1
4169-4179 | 216.8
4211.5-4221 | 216.4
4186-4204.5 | 210.2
